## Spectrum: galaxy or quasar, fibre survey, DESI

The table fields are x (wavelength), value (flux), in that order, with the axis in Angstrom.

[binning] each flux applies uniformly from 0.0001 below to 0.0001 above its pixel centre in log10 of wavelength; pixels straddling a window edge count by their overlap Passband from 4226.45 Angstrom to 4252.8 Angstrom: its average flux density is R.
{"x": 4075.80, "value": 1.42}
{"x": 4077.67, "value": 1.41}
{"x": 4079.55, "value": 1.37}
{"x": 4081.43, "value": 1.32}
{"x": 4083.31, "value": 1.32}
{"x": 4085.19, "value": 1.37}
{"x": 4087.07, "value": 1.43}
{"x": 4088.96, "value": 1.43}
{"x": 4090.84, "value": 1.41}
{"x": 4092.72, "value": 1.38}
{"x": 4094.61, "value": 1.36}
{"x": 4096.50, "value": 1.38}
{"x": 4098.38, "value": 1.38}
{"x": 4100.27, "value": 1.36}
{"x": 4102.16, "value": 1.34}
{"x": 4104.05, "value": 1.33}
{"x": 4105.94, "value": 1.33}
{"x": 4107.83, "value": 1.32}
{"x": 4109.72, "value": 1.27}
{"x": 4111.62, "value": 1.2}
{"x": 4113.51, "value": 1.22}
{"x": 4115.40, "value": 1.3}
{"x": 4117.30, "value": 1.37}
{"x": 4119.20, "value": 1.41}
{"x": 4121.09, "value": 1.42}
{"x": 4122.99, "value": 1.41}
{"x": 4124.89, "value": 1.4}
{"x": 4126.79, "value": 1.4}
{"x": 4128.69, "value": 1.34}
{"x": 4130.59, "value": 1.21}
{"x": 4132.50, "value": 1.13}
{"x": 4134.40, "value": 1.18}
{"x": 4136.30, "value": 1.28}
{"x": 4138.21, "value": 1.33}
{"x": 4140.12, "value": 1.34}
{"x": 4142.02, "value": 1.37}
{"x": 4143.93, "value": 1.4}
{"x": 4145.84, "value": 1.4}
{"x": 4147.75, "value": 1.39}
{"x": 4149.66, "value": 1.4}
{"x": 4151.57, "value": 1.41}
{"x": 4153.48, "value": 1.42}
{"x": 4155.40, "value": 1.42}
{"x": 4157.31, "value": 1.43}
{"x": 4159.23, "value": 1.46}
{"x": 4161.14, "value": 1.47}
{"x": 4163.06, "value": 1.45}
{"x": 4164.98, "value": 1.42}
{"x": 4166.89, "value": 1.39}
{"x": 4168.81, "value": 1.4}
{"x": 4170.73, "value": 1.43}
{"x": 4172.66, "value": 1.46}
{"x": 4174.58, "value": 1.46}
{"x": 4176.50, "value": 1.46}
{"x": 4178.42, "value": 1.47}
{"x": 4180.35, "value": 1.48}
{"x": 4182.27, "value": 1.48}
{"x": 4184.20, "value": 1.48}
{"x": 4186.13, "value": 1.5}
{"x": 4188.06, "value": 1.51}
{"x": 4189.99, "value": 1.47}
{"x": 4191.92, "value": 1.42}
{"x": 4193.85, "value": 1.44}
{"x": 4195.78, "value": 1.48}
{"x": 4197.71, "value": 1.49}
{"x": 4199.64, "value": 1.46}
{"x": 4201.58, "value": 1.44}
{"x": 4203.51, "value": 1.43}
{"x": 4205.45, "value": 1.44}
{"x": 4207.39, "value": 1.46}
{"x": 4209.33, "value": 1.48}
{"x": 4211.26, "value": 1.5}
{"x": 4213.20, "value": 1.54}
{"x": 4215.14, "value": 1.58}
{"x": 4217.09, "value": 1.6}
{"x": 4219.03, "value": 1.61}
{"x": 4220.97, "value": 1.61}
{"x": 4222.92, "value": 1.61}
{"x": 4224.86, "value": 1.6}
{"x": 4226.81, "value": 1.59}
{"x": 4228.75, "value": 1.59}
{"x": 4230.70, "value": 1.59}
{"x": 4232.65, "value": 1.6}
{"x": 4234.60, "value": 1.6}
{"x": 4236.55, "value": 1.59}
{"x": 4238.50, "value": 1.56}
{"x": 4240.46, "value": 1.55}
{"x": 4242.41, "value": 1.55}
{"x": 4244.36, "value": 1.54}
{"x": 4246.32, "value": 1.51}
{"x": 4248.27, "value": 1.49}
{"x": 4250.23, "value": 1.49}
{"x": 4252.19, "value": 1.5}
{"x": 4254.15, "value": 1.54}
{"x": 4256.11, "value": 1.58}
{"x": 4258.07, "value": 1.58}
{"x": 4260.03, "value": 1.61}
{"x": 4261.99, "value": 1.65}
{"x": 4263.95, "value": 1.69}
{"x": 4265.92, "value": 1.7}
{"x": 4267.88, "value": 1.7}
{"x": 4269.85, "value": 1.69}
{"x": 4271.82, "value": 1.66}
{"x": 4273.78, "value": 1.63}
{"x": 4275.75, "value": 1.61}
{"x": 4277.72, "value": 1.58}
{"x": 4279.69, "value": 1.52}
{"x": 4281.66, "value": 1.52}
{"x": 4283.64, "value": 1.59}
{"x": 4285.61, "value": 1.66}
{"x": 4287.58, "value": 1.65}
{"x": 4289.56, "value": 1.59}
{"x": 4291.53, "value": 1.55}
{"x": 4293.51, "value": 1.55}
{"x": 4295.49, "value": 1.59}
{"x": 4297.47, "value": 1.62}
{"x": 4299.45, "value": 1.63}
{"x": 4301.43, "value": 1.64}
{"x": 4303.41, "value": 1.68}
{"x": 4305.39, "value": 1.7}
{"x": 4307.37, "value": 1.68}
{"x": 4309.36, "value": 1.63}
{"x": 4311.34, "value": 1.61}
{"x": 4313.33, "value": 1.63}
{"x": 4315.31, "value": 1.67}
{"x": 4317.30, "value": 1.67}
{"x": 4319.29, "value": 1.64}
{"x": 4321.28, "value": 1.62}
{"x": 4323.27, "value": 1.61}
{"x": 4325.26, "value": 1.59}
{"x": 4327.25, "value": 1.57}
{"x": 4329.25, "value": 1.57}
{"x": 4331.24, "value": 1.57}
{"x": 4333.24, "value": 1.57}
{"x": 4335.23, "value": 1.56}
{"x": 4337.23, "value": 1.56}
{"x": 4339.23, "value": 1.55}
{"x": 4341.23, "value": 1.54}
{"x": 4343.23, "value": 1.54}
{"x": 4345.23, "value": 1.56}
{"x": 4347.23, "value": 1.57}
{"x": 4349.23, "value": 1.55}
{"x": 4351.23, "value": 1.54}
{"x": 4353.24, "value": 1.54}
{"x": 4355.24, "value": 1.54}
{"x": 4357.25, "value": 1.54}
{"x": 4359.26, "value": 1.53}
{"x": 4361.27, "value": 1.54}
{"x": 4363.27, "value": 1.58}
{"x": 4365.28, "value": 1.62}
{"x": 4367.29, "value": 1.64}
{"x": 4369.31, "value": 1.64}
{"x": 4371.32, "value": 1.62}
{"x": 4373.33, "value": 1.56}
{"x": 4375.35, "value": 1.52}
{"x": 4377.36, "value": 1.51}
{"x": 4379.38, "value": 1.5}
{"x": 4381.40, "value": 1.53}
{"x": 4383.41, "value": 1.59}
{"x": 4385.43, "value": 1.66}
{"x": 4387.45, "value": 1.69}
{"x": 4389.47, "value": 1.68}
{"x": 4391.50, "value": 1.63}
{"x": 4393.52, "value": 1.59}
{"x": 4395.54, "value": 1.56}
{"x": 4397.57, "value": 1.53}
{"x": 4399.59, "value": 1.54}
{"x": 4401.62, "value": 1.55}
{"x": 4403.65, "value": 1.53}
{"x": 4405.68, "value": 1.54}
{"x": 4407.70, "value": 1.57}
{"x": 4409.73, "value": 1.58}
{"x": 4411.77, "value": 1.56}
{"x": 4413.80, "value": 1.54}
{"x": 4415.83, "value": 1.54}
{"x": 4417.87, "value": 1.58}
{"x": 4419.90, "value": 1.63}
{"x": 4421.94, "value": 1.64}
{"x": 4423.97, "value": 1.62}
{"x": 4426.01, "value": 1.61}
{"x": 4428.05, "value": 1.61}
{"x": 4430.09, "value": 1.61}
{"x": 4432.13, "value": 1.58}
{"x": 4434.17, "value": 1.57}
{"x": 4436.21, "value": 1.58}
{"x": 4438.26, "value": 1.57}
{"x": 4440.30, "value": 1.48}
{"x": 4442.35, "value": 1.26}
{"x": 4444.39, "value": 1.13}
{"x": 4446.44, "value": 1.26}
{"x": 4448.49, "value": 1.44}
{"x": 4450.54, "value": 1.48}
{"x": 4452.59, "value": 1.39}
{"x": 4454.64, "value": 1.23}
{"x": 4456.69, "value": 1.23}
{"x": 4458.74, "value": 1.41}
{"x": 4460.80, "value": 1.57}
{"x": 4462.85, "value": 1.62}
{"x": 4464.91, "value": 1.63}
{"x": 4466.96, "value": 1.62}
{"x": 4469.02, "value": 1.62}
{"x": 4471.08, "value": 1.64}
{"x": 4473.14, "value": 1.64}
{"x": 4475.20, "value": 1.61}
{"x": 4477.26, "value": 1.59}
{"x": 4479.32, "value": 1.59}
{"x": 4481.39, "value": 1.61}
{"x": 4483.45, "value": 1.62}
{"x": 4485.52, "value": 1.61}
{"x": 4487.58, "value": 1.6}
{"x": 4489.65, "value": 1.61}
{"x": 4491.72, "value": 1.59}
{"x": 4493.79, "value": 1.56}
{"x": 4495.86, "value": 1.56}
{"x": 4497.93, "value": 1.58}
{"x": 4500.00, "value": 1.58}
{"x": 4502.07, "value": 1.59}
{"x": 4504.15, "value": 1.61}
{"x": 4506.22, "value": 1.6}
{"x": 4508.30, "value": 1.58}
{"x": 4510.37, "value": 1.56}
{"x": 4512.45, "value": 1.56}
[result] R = 1.55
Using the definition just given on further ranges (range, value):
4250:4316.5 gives 1.62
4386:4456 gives 1.53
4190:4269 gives 1.55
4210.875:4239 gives 1.59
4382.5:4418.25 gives 1.58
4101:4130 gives 1.34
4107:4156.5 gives 1.34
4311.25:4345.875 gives 1.59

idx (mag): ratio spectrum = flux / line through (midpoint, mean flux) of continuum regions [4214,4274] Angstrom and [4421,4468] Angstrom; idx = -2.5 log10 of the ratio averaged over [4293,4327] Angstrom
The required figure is -0.05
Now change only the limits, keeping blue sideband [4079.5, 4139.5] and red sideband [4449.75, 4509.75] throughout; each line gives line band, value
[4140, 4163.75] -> -0.043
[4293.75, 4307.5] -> -0.135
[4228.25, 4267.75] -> -0.116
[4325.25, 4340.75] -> -0.068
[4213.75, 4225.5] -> -0.144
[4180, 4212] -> -0.062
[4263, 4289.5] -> -0.138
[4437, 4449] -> 0.135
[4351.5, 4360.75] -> -0.038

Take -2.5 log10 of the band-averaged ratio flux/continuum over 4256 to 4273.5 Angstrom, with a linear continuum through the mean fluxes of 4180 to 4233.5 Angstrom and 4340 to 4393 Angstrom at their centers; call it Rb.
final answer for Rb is -0.08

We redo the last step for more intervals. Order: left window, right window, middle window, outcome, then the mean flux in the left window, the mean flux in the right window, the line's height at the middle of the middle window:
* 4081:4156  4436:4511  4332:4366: -0.066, 1.35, 1.53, 1.46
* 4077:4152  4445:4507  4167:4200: -0.061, 1.34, 1.54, 1.38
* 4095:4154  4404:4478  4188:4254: -0.100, 1.34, 1.52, 1.39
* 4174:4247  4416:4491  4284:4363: -0.047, 1.52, 1.53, 1.53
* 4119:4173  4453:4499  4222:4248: -0.107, 1.38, 1.56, 1.43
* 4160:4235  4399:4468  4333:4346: -0.034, 1.5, 1.51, 1.5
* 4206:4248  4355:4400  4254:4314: -0.036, 1.56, 1.58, 1.57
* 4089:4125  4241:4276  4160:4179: 0.006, 1.35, 1.6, 1.45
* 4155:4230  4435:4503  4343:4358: -0.030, 1.49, 1.52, 1.51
